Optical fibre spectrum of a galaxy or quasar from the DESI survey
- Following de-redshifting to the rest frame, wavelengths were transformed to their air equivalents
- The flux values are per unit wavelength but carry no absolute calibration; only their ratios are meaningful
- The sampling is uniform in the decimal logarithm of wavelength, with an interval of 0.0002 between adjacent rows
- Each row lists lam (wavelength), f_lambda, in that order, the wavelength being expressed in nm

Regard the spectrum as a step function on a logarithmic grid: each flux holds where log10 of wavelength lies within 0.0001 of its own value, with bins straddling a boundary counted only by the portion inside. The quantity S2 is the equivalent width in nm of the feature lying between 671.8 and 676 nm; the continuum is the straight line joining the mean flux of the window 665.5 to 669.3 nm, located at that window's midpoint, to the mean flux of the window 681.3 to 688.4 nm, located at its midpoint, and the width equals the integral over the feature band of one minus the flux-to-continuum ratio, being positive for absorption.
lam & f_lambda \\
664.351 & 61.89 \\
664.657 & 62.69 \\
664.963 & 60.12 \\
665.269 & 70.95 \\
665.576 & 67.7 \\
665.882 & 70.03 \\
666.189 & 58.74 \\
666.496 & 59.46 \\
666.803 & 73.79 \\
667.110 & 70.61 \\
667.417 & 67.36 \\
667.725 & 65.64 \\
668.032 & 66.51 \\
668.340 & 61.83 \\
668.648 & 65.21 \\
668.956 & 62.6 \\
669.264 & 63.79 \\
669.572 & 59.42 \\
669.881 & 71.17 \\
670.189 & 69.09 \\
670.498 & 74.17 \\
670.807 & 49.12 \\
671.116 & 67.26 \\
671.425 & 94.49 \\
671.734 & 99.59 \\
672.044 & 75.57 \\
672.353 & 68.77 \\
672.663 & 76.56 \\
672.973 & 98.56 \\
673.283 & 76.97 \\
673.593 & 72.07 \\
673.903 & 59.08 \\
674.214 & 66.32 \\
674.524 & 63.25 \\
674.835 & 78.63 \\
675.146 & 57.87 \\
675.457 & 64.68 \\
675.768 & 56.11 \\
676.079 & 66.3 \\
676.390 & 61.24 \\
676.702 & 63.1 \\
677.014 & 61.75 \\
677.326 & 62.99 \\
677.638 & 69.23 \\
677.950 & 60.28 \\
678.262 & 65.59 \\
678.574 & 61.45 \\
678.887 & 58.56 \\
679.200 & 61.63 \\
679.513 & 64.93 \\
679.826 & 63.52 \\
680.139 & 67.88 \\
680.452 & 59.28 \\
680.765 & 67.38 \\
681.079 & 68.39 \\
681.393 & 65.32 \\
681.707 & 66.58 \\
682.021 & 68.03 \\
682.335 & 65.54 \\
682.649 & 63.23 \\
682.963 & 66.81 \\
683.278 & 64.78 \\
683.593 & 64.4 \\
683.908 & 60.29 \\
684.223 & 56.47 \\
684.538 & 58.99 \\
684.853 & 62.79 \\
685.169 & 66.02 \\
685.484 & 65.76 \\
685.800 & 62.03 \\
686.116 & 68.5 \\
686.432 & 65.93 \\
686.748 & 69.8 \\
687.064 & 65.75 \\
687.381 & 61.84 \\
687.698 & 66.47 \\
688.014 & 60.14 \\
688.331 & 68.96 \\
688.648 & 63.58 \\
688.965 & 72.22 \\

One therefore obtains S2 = -0.36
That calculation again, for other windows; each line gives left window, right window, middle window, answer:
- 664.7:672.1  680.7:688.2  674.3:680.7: 0.26 nm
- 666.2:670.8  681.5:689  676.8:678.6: 0.04 nm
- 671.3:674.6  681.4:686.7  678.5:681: 0.22 nm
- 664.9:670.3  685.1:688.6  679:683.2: 0.03 nm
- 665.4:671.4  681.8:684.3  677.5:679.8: 0.06 nm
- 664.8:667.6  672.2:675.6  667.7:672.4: -0.06 nm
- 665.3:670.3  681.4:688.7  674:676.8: 0.05 nm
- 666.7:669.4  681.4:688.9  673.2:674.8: -0.06 nm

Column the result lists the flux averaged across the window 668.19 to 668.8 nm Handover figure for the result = 63.5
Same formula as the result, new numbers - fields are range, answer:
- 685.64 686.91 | 66.6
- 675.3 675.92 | 60.4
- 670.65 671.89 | 77.6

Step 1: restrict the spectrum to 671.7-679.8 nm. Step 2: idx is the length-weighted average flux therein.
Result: 67.5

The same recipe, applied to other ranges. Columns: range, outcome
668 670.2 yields 64.6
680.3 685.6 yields 64.1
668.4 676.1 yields 70.2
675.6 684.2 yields 63.8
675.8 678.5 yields 63.4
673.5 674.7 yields 65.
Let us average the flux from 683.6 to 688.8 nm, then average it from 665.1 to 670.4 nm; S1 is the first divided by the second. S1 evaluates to 0.97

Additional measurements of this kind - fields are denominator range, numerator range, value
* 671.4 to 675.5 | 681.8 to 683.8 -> 0.87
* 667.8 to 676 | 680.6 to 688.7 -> 0.93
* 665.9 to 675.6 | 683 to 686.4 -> 0.91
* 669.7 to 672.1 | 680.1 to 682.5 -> 0.88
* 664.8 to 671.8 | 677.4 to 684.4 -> 0.94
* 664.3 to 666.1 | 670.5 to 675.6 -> 1.12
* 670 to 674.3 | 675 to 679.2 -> 0.83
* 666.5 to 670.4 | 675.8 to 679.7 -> 0.95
